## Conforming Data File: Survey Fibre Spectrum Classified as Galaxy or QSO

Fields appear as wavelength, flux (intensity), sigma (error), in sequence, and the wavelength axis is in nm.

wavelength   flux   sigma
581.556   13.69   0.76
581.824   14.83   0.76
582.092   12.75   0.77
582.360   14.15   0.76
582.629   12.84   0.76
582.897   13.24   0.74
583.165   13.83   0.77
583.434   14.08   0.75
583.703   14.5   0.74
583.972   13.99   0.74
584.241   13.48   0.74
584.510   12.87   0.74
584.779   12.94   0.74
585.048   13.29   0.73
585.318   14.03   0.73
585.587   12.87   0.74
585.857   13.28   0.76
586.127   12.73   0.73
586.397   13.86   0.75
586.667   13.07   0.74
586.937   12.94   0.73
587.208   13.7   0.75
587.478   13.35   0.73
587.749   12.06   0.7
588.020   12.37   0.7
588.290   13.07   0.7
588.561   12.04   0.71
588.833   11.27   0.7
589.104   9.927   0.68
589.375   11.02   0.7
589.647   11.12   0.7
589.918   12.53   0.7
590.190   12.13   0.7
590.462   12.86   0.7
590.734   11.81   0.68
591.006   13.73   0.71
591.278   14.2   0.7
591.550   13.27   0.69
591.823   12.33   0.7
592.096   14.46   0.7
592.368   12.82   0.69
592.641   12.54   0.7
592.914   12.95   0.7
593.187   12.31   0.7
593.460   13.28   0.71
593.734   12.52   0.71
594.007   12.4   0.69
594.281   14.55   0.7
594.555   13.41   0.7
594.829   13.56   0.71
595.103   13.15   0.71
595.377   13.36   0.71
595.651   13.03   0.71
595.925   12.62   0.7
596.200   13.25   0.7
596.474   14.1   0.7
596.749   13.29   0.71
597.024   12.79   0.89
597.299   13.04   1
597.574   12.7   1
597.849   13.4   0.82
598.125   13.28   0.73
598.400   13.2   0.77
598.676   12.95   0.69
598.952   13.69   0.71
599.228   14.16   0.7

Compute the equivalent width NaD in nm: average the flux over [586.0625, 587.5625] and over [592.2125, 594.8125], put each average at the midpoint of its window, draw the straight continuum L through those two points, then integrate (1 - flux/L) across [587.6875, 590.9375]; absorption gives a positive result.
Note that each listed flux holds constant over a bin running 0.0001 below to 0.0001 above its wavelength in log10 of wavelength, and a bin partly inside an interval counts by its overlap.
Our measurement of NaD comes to 0.32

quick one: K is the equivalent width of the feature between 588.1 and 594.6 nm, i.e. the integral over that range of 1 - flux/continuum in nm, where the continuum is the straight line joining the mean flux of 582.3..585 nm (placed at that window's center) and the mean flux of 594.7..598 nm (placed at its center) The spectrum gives 0.36 nm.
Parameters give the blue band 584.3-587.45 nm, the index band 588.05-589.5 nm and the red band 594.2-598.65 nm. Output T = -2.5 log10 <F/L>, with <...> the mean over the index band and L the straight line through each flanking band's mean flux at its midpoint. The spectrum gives 0.15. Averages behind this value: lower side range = 13.2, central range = 11.5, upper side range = 13.3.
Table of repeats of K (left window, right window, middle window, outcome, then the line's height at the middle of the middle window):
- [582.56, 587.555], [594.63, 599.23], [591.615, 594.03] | 0.078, 13.3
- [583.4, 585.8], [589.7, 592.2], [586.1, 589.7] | 0.245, 13.2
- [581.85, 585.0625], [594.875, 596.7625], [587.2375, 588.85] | 0.110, 13.4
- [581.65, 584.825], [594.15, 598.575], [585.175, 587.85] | 0.069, 13.6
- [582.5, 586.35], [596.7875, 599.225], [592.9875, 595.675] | 0.020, 13.3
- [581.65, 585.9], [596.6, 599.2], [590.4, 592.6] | 0.032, 13.4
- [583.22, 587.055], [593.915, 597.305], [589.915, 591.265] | 0.060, 13.4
